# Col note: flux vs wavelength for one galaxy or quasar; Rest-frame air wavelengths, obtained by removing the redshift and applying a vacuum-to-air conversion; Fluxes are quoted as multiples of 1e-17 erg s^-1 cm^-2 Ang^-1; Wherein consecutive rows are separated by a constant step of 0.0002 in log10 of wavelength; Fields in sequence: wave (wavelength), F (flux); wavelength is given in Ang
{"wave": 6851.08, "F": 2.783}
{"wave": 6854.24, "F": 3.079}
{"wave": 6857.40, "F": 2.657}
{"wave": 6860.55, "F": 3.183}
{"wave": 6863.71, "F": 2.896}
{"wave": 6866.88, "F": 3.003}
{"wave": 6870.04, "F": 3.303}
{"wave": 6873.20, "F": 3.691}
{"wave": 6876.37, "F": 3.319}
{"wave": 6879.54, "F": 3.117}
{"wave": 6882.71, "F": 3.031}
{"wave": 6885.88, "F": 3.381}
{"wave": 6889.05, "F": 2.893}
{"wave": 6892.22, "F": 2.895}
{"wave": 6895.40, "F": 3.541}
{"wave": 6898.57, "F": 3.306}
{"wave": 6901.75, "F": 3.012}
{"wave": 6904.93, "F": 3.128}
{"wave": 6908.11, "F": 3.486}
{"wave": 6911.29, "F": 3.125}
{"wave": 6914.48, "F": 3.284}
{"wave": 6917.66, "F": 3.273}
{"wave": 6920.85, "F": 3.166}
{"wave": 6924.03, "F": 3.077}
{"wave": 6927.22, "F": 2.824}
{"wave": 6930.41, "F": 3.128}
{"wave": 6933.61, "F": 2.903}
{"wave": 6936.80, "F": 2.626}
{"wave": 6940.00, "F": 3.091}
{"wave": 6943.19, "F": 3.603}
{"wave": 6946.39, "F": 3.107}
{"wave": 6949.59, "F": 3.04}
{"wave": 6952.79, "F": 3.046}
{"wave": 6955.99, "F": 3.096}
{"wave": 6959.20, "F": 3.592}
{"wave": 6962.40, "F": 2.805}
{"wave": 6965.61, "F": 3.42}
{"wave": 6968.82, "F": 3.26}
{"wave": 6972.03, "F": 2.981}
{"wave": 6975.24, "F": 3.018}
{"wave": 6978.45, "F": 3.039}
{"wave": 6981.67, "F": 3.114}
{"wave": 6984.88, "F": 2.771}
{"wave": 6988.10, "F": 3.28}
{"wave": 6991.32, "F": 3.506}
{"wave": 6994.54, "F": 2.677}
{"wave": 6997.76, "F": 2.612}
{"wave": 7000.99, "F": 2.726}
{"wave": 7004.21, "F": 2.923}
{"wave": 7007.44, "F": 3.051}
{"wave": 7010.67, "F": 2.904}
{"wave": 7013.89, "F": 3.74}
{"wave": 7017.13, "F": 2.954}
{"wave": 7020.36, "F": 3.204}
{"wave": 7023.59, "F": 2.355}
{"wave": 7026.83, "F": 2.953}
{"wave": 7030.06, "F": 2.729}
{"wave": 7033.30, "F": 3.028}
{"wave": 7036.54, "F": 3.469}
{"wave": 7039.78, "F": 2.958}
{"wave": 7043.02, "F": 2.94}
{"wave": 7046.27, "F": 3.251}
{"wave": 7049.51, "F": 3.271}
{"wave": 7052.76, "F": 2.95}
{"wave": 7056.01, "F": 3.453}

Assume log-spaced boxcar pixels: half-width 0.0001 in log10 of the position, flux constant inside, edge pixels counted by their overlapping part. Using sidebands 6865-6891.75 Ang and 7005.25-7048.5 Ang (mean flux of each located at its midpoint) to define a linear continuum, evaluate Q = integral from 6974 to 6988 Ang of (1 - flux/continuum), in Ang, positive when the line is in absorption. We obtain 0.3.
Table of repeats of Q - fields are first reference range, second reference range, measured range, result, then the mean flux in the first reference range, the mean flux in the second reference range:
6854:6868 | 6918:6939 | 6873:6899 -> -2.2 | 2.95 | 2.98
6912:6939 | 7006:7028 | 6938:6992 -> -2.2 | 3.04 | 3.02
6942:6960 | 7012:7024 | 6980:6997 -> 0.7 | 3.22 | 3.13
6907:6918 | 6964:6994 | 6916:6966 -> 1.8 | 3.29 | 3.14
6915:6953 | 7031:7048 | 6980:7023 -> 1.2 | 3.08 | 3.11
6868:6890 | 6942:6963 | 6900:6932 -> 0.7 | 3.25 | 3.19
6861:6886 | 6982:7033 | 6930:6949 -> 0.1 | 3.21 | 2.96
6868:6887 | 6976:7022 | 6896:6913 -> 0.0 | 3.3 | 3.04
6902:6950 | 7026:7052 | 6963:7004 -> 1.0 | 3.12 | 3.08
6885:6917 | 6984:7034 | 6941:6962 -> -0.9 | 3.2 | 2.96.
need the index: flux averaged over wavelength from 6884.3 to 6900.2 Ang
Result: 3.2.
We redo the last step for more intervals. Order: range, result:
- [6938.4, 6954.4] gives 3.18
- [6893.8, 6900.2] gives 3.42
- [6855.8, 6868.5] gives 2.94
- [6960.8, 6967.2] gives 3.11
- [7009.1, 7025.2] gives 3.03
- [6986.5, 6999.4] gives 3.02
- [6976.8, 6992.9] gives 3.14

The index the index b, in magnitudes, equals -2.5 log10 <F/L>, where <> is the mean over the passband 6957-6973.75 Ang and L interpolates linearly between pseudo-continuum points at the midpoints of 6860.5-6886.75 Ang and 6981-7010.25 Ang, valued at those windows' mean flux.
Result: -0.065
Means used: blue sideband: 3.21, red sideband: 2.95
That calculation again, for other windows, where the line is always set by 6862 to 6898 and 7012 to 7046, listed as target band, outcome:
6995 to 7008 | 0.10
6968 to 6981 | 0.01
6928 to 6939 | 0.09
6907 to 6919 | -0.04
